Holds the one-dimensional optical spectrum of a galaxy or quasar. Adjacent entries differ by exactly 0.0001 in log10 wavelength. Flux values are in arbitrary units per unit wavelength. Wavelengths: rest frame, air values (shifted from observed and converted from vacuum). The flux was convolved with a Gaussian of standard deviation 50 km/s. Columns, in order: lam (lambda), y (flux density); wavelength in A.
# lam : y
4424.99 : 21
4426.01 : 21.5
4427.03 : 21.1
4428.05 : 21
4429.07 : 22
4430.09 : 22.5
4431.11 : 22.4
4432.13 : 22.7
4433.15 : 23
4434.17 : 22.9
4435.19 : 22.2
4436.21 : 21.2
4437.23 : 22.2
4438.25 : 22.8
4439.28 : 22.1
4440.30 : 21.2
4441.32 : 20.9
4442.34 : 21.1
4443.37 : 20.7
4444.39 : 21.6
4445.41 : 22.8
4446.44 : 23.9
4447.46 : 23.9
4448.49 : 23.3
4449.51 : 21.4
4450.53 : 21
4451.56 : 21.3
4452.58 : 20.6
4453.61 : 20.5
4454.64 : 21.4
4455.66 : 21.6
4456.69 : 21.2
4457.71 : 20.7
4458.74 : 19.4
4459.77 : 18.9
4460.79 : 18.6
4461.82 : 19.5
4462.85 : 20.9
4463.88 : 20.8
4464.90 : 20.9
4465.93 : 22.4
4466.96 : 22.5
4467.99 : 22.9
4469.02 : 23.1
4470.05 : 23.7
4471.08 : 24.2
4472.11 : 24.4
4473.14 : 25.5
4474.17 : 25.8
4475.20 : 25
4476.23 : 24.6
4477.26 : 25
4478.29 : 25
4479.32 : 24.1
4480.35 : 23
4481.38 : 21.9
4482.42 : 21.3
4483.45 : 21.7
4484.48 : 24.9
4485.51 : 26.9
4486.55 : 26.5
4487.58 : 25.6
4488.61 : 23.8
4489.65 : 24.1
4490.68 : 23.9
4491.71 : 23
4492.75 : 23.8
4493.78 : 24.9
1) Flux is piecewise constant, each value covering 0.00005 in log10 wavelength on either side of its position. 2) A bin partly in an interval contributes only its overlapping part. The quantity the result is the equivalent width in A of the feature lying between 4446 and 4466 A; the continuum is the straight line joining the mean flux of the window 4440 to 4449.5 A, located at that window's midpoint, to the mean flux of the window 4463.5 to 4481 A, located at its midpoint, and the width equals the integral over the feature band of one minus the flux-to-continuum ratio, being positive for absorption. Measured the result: 1.5 A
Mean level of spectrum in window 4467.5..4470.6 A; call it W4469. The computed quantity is 23.2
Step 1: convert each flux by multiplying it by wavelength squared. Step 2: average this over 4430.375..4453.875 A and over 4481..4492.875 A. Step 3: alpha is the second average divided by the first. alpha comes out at 1.11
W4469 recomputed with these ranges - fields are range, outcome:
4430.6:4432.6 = 22.6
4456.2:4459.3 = 20.4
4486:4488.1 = 26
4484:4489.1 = 25.6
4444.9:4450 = 23.1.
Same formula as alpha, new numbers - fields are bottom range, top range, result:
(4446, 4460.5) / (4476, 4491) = 1.15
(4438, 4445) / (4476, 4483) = 1.11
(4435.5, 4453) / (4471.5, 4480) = 1.15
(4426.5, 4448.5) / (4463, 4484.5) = 1.07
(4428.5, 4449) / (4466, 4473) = 1.07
